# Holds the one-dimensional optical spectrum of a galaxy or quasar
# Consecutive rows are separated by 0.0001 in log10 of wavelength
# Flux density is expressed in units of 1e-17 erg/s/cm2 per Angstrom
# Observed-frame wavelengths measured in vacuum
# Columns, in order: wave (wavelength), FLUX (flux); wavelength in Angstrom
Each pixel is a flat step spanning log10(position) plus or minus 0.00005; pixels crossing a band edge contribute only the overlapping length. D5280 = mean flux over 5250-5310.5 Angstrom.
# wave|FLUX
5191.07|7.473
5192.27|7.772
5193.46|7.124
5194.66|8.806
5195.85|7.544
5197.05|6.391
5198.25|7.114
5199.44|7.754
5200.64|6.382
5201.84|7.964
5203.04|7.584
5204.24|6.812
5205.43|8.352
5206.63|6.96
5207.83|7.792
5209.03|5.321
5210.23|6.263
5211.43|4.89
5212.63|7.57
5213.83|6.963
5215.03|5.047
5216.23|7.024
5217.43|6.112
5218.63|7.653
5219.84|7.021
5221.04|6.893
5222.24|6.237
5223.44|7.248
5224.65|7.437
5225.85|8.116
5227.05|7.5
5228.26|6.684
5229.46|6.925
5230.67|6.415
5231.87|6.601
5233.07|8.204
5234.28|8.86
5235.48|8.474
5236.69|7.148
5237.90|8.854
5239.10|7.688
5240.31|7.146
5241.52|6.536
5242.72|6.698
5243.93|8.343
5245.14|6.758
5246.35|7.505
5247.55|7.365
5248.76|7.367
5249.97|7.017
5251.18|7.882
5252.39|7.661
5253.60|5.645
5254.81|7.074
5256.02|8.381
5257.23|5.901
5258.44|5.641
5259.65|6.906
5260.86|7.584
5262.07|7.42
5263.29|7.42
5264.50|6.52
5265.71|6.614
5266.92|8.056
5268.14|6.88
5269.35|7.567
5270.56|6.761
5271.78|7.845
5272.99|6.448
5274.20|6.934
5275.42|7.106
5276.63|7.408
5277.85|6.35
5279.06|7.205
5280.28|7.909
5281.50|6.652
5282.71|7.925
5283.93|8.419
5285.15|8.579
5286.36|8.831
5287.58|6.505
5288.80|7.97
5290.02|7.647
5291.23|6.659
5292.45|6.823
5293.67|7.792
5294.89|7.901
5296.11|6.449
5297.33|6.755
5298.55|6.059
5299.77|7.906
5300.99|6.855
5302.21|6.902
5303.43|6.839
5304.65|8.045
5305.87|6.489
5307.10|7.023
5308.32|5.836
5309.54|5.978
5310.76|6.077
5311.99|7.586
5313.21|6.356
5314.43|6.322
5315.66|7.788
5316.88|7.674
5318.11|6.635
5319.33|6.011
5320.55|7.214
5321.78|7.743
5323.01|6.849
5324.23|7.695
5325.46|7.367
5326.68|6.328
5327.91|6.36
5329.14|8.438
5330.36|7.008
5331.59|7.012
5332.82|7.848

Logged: 7.13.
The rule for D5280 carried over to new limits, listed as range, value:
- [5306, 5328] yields 6.83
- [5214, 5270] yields 7.17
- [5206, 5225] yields 6.64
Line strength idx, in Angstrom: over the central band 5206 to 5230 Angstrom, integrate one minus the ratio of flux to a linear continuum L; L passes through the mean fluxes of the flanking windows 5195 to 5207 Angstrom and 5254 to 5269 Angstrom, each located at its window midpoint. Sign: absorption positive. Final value 1.5 Angstrom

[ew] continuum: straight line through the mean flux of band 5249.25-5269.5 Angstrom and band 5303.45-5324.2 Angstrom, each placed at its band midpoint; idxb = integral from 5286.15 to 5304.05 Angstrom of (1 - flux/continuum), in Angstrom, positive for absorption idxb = -0.6 Angstrom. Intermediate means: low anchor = 7.06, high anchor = 6.88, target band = 7.16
